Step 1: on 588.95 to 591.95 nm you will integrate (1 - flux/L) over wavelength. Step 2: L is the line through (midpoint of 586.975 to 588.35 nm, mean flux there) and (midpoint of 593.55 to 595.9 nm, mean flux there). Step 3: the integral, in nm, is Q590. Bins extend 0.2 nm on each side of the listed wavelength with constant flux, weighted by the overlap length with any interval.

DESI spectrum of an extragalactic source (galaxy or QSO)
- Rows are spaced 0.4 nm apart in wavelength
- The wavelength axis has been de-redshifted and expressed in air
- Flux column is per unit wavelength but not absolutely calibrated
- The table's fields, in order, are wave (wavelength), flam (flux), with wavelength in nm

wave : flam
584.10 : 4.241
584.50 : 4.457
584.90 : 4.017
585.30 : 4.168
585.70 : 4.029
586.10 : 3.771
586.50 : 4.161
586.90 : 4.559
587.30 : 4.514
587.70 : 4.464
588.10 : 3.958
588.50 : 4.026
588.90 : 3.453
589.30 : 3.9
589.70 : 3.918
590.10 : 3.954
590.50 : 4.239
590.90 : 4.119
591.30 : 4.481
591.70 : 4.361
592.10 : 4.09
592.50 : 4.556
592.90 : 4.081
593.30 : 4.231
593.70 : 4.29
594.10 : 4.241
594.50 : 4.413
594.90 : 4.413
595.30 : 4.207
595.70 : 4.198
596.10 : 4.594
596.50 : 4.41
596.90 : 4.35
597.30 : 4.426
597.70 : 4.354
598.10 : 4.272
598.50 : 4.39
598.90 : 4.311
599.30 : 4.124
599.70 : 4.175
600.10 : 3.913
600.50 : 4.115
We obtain 0.14 nm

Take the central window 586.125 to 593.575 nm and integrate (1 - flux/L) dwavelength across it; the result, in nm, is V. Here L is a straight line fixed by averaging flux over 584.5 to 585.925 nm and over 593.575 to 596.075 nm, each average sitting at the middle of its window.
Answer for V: 0.09 nm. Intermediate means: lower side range 4.12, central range 4.16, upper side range 4.31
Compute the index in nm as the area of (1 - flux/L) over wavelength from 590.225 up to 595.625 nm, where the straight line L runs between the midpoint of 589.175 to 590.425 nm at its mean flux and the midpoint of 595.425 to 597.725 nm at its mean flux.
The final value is -0.17 nm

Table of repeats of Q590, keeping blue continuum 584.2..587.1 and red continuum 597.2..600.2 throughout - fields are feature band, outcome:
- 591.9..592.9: -0.02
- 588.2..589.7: 0.13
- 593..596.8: -0.09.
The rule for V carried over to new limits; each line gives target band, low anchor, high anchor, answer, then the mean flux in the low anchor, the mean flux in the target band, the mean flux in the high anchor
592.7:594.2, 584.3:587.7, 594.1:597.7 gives 0.04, 4.22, 4.21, 4.37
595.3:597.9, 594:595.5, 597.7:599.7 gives -0.05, 4.32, 4.37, 4.27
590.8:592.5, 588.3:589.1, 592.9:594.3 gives -0.11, 3.74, 4.31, 4.23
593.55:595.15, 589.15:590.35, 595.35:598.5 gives -0.05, 3.94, 4.34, 4.37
